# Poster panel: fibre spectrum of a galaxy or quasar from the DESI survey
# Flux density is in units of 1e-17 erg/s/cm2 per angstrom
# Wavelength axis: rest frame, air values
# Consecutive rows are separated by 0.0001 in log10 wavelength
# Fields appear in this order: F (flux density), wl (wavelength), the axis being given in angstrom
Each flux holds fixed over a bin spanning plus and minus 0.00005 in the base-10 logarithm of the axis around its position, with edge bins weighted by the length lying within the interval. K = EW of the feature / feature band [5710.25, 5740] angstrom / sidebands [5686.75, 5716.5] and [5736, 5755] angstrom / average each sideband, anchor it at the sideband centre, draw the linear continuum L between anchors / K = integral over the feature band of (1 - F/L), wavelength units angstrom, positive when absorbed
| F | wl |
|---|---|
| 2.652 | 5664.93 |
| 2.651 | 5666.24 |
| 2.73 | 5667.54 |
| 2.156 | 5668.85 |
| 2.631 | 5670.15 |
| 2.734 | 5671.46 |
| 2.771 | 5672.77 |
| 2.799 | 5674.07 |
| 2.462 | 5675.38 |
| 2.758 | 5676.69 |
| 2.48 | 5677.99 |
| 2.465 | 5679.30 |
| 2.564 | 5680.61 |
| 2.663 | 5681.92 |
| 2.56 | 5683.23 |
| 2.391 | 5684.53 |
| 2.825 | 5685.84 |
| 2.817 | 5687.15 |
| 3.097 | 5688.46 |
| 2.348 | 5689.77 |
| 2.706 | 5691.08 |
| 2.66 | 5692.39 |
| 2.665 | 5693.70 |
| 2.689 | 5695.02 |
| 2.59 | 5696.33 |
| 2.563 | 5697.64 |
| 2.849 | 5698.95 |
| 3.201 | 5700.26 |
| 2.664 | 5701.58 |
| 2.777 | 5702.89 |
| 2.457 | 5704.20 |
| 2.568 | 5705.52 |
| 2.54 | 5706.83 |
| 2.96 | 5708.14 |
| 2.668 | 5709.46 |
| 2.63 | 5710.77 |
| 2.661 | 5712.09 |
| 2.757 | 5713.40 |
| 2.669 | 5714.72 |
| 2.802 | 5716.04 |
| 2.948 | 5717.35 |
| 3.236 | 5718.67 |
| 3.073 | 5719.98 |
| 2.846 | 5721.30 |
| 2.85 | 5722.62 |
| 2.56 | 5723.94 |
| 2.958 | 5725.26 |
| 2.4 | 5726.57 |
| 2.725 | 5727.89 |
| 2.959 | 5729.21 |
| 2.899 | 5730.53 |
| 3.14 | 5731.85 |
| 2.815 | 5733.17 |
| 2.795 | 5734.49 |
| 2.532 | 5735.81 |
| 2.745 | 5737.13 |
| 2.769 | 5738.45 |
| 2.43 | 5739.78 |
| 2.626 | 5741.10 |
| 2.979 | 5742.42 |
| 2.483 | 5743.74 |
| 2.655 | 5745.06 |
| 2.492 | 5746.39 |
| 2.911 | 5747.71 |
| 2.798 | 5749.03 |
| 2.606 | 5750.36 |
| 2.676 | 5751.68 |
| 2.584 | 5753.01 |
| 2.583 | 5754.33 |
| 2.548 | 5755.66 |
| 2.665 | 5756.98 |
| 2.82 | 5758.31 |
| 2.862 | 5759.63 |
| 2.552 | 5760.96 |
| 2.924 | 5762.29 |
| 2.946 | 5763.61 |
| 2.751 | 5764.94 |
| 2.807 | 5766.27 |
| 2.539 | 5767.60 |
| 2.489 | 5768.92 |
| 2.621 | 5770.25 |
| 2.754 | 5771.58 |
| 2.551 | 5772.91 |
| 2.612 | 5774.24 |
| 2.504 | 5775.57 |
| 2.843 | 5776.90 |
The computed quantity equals -1.3 angstrom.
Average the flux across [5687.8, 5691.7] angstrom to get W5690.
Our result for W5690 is 2.72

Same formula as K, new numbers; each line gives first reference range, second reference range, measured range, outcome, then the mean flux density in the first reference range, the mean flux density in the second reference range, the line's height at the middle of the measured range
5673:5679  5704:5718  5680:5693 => -0.1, 2.63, 2.7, 2.65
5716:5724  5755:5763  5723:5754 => 1.3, 2.94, 2.73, 2.84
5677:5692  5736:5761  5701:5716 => -0.1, 2.63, 2.67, 2.65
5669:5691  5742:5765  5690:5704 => -0.3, 2.64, 2.71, 2.65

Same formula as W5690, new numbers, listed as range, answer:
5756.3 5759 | 2.75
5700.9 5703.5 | 2.72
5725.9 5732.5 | 2.83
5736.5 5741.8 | 2.64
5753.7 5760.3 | 2.7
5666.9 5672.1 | 2.56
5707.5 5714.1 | 2.73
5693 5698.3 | 2.63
